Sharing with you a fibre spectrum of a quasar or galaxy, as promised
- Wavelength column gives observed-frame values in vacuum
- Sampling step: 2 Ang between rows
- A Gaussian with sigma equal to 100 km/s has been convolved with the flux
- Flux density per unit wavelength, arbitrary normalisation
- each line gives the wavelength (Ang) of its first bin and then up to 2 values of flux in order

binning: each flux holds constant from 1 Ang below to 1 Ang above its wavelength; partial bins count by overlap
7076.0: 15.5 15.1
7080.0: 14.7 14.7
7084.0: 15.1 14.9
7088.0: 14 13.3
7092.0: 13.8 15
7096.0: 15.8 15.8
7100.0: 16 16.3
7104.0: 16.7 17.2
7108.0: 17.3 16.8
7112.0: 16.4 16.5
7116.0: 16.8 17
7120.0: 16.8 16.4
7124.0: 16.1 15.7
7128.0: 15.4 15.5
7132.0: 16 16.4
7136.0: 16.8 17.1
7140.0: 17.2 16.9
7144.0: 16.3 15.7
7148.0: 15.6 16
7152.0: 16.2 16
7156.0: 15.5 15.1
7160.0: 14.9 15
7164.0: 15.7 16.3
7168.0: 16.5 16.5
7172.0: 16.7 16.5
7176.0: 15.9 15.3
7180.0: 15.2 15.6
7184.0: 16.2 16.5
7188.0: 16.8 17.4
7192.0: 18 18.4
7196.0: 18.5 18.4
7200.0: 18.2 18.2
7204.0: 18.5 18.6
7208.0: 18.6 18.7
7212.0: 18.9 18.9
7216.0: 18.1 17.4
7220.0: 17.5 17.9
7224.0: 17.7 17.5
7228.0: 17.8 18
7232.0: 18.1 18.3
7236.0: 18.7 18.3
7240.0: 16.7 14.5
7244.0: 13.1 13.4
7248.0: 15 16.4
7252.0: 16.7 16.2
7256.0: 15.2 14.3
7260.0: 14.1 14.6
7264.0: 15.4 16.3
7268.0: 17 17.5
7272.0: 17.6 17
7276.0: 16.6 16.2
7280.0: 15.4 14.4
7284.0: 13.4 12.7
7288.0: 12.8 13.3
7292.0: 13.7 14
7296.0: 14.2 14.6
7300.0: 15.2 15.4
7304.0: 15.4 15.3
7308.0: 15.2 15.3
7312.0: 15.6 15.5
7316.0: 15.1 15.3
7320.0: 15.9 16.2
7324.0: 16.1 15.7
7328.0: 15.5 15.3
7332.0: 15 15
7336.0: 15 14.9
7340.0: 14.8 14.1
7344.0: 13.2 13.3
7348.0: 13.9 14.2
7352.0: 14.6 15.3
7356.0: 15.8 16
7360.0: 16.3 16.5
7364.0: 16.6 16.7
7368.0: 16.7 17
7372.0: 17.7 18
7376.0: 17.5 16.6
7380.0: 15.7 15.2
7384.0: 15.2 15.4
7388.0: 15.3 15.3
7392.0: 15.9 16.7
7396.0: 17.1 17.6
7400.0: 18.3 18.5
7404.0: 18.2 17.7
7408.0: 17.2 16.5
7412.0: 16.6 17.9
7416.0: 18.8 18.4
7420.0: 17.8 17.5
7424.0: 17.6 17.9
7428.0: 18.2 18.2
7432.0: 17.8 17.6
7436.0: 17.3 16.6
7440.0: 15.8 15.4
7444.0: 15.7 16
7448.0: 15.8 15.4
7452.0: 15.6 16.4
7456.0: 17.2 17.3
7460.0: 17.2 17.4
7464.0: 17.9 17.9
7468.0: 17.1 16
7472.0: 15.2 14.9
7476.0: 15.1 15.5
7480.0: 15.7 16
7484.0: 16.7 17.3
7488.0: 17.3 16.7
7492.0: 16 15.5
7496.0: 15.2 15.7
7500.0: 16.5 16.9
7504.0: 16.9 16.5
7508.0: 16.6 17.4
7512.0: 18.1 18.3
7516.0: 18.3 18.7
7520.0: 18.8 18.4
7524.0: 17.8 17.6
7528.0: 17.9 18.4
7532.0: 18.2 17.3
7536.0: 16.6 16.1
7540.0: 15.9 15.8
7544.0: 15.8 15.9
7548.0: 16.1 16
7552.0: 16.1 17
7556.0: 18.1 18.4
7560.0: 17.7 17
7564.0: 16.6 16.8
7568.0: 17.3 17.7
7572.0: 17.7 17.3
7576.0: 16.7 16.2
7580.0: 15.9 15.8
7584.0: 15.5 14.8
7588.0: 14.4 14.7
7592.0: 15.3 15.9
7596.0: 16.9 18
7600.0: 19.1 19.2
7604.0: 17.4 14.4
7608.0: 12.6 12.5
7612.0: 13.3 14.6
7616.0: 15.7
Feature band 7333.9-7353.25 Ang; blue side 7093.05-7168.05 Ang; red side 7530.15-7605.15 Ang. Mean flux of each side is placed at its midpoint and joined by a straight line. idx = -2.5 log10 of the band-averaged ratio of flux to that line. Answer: 0.15 mag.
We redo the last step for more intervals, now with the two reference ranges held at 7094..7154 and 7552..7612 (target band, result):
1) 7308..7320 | 0.07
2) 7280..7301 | 0.18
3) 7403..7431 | -0.09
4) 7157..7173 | 0.03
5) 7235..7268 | 0.05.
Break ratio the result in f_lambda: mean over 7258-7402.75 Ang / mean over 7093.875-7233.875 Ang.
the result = 0.92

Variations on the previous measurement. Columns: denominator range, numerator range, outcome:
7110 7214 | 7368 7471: 1.02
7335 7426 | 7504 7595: 1.03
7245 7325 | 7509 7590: 1.11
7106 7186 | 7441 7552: 1.03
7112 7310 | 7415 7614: 1.03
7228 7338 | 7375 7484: 1.08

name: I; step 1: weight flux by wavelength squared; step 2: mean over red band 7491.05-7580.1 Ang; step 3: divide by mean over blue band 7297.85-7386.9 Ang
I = 1.15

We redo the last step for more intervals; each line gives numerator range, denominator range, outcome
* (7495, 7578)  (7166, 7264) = 1.10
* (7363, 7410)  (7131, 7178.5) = 1.11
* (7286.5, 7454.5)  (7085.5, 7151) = 1.07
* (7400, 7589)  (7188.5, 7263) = 1.06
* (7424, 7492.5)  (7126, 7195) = 1.11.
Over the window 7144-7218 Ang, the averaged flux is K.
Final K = 16.9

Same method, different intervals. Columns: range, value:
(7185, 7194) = 17.3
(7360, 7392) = 16.3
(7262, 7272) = 16.5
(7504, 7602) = 17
